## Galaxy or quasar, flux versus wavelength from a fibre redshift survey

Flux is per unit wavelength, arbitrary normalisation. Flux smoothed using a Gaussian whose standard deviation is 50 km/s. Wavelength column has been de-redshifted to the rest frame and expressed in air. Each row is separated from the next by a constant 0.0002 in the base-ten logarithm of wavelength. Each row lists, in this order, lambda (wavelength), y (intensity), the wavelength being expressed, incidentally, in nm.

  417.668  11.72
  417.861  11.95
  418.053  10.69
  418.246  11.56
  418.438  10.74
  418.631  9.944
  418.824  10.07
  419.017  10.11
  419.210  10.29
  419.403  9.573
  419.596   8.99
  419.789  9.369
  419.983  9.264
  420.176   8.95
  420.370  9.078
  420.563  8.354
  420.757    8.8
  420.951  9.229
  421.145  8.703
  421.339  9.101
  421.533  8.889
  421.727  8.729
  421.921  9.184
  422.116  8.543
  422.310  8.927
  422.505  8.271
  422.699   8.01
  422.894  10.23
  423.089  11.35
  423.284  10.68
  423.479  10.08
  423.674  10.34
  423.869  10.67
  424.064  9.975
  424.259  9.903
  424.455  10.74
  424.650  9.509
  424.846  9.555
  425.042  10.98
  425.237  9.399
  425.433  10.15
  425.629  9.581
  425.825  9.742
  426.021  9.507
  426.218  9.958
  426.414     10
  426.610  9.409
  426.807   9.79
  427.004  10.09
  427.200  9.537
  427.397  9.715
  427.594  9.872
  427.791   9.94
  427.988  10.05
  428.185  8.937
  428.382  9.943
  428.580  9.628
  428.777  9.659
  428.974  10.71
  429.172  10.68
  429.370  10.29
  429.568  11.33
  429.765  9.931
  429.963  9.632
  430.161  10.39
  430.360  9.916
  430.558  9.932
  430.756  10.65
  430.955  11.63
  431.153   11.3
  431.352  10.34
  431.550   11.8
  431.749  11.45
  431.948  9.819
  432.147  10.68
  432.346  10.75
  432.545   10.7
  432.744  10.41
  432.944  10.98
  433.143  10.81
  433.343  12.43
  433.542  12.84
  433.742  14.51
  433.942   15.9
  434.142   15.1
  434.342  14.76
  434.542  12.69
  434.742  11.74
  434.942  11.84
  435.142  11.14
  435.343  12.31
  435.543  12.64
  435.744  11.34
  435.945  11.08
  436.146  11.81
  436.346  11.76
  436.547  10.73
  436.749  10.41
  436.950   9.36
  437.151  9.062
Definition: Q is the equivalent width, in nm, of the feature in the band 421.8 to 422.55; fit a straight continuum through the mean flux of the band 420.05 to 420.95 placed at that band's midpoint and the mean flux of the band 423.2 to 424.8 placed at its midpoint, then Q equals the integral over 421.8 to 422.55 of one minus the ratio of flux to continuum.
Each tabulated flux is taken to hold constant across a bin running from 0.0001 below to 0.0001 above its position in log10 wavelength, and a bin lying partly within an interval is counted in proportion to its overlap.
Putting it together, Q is 0.058 nm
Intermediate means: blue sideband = 8.86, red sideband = 10.2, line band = 8.76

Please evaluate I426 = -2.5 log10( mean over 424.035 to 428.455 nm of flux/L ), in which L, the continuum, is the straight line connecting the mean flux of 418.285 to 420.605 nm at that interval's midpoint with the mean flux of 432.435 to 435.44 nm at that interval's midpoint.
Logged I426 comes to 0.12 mag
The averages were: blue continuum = 9.64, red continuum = 12.5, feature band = 9.84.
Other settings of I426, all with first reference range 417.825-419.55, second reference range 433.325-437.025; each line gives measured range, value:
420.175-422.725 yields 0.22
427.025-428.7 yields 0.18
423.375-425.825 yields 0.11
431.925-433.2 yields 0.14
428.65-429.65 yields 0.11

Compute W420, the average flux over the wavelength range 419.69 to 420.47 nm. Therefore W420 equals 9.16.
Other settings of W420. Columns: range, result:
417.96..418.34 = 11.1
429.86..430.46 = 9.97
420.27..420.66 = 8.72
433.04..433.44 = 11.6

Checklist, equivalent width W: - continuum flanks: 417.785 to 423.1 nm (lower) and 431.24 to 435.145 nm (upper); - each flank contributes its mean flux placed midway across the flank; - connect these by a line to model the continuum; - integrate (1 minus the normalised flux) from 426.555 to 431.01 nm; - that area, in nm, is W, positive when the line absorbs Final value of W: 0.44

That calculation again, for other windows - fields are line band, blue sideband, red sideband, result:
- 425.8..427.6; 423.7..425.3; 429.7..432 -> 0.09 nm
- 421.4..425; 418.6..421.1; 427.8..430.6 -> -0.02 nm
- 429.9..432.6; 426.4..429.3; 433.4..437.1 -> 0.08 nm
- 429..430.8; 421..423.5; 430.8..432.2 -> 0.06 nm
